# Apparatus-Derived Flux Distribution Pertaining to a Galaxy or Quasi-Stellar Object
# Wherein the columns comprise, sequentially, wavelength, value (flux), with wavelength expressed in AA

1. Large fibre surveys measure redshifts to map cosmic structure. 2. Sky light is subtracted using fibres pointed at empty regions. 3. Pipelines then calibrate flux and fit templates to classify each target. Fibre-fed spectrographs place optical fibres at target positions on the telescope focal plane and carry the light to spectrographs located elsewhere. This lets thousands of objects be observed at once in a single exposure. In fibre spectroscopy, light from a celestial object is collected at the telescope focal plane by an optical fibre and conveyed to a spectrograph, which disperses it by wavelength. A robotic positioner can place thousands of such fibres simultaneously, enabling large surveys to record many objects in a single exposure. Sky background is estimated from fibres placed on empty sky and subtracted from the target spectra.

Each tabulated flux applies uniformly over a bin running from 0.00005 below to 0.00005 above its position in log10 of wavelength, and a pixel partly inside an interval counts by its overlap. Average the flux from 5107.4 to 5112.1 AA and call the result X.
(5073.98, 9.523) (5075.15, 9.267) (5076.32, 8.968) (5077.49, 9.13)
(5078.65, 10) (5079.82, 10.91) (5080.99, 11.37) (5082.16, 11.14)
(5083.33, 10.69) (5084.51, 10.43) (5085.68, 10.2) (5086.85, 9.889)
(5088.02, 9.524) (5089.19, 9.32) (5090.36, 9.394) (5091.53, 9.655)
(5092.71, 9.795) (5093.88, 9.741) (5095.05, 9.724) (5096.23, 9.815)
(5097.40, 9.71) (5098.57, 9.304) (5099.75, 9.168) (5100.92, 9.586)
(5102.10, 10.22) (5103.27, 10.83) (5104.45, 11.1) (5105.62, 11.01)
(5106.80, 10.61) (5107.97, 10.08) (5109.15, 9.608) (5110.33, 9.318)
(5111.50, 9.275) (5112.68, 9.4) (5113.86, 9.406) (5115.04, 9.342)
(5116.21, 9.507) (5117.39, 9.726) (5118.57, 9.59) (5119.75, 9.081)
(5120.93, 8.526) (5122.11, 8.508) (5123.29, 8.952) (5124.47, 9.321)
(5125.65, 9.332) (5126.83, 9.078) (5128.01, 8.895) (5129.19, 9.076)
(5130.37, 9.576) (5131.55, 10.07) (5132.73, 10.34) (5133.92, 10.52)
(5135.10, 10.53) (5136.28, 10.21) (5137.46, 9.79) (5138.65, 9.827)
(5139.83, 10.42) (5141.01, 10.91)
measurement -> 9.56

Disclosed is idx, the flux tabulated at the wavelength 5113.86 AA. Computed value 9.406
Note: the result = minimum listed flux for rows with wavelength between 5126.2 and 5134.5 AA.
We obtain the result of 8.895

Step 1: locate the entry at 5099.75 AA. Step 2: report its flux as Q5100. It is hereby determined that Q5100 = 9.168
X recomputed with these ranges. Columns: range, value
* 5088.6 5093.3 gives 9.54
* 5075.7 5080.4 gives 9.76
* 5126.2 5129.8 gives 9.03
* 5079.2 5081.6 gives 11.1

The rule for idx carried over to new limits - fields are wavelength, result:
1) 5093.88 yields 9.741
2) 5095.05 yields 9.724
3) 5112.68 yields 9.4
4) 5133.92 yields 10.52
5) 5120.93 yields 8.526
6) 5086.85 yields 9.889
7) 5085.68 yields 10.2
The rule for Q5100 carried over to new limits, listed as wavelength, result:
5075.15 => 9.267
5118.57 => 9.59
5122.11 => 8.508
